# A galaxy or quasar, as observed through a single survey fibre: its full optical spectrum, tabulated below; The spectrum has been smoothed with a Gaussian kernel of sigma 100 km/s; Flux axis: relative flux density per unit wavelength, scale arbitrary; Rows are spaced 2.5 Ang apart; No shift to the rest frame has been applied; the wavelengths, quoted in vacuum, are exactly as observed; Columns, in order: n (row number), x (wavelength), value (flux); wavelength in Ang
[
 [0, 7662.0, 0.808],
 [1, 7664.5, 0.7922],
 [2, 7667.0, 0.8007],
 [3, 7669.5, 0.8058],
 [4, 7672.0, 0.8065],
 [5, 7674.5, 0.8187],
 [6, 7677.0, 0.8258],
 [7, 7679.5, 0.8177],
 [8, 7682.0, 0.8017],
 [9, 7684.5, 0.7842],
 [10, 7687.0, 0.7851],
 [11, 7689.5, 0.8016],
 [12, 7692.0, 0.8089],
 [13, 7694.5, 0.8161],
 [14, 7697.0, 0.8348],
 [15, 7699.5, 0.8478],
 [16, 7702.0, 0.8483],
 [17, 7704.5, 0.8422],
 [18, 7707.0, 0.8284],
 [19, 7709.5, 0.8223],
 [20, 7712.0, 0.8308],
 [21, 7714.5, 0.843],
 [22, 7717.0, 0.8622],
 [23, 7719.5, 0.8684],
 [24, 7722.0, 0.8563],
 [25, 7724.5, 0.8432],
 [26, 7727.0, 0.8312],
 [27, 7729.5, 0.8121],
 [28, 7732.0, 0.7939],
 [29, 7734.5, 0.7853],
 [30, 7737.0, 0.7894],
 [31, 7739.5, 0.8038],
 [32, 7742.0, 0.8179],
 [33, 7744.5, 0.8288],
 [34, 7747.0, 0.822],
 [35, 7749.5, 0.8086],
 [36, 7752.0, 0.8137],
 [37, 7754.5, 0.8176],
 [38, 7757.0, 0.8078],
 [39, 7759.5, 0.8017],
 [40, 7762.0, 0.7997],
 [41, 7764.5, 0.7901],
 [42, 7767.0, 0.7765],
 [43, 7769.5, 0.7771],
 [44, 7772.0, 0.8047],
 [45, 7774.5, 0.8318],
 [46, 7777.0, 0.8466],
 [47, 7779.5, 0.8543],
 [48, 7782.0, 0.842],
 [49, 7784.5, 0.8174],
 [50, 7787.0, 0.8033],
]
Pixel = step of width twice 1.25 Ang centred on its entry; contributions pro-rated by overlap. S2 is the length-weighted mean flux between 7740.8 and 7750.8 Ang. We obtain 0.819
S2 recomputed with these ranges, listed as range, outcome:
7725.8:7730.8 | 0.821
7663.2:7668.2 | 0.797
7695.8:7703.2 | 0.844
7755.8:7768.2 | 0.795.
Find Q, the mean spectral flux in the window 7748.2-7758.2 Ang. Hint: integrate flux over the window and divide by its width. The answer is 0.812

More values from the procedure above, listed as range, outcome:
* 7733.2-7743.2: 0.799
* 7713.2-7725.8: 0.854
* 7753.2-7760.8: 0.809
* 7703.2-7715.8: 0.834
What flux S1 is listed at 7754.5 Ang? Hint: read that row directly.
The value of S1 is 0.8176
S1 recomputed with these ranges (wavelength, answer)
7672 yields 0.8065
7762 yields 0.7997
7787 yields 0.8033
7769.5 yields 0.7771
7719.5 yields 0.8684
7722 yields 0.8563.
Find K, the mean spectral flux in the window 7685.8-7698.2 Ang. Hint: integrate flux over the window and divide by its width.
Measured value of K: 0.809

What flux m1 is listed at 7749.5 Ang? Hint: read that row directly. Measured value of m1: 0.8086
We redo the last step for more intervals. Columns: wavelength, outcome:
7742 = 0.8179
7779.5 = 0.8543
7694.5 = 0.8161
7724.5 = 0.8432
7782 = 0.842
